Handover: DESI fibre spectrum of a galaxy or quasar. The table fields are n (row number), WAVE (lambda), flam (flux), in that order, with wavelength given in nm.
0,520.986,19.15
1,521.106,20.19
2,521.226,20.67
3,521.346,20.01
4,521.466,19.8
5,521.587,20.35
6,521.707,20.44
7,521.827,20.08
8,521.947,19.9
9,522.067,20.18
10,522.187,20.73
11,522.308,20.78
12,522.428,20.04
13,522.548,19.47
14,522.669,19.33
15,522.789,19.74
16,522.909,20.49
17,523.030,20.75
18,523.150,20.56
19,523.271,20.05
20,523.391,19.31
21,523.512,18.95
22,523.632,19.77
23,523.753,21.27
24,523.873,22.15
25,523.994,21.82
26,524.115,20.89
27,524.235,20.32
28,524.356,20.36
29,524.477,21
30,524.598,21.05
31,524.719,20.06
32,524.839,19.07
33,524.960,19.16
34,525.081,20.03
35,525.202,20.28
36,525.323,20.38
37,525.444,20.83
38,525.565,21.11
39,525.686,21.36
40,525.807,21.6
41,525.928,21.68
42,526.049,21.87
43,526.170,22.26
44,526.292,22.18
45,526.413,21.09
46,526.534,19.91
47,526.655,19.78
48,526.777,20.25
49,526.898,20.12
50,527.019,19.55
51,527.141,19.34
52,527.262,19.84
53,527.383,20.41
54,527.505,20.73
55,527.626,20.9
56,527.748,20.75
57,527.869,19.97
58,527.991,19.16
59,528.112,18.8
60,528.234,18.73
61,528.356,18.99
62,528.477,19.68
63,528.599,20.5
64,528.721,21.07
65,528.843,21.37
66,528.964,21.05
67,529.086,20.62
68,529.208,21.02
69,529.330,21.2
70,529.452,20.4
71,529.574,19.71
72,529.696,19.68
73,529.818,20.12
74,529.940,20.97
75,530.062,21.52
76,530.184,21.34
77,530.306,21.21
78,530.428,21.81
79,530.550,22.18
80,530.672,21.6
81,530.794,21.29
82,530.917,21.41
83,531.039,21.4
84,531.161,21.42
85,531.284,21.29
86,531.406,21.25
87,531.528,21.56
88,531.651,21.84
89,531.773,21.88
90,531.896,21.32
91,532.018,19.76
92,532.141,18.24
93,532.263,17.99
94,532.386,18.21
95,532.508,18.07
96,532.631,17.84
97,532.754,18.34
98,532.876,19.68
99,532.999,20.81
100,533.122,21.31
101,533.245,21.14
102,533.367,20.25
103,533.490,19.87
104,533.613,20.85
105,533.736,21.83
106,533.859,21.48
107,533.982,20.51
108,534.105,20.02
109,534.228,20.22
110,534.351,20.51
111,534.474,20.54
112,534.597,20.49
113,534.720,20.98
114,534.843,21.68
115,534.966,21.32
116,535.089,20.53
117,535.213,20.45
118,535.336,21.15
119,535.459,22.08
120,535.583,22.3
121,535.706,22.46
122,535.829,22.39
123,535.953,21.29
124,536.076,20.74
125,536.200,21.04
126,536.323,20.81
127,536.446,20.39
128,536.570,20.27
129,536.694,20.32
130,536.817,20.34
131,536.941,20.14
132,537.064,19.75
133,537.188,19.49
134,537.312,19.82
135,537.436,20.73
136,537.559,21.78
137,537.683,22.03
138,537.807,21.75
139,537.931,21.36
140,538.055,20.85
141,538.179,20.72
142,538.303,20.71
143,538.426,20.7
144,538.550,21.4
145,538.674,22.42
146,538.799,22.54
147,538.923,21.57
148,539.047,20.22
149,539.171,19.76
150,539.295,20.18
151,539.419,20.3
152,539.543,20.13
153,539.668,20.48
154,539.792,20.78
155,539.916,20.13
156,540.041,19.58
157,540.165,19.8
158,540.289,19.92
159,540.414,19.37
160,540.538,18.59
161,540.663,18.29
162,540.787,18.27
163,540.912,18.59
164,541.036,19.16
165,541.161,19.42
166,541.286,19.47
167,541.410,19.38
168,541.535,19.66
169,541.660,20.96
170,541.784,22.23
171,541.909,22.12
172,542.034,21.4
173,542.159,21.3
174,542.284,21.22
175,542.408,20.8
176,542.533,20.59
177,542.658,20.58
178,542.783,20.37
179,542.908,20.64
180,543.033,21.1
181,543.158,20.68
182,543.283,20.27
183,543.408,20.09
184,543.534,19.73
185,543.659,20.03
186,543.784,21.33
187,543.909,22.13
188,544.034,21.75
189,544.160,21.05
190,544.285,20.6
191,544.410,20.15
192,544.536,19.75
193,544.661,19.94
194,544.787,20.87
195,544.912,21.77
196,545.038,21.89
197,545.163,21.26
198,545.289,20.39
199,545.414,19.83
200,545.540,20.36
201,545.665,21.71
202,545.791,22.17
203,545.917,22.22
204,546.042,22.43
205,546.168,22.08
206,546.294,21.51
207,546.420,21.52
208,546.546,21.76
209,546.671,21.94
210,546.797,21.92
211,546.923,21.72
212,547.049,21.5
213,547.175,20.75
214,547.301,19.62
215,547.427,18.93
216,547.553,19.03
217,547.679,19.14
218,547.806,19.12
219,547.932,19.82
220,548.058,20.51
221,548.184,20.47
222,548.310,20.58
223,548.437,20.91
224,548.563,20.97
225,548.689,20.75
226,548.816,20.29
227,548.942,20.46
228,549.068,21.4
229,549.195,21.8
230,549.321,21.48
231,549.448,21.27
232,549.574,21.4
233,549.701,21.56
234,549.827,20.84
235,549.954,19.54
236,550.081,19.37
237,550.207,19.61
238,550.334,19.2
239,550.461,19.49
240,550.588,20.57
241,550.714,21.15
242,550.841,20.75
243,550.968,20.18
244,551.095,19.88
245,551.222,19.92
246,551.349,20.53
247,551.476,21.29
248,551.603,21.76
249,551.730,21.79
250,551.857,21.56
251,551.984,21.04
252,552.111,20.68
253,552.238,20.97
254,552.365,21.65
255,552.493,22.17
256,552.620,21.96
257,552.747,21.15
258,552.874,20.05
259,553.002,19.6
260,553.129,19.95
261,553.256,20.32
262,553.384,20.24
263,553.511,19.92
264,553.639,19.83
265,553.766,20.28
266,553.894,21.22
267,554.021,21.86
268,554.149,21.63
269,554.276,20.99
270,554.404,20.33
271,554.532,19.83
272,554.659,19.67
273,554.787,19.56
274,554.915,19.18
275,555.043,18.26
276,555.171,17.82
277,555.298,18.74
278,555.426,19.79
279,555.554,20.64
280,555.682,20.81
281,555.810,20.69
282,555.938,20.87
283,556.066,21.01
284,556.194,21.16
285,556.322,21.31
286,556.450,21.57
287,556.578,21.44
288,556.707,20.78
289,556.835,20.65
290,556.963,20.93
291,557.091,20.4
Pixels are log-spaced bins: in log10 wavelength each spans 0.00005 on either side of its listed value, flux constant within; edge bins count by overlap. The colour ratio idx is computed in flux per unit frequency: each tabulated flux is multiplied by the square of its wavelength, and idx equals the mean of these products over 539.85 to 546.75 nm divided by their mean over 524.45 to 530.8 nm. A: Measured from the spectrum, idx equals 1.1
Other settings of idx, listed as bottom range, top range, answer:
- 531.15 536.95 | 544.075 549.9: 1.06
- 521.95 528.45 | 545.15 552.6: 1.12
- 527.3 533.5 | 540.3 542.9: 1.03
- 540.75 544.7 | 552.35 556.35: 1.04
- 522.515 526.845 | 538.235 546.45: 1.07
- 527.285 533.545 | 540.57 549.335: 1.07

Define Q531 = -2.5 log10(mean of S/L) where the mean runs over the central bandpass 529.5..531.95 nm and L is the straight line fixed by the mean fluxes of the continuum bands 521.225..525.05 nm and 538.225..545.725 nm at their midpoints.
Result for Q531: -0.05 mag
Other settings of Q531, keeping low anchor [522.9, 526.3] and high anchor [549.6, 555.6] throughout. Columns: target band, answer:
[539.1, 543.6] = 0.02 mag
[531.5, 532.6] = 0.05 mag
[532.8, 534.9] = -0.01 mag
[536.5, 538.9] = -0.02 mag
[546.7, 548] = 0.01 mag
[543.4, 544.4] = -0.02 mag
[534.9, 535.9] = -0.05 mag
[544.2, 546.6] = -0.04 mag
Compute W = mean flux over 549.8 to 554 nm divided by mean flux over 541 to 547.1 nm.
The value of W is 0.98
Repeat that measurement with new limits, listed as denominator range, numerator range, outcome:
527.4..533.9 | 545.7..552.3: 1.02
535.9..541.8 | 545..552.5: 1.02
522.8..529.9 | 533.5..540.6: 1.02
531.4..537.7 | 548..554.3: 1.01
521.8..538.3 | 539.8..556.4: 1.00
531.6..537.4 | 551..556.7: 1.00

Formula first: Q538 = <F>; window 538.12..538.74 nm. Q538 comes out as 21.2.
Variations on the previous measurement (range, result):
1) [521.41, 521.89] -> 20.1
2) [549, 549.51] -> 21.5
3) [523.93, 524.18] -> 21.3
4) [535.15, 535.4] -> 20.8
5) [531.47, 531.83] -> 21.8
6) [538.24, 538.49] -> 20.8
